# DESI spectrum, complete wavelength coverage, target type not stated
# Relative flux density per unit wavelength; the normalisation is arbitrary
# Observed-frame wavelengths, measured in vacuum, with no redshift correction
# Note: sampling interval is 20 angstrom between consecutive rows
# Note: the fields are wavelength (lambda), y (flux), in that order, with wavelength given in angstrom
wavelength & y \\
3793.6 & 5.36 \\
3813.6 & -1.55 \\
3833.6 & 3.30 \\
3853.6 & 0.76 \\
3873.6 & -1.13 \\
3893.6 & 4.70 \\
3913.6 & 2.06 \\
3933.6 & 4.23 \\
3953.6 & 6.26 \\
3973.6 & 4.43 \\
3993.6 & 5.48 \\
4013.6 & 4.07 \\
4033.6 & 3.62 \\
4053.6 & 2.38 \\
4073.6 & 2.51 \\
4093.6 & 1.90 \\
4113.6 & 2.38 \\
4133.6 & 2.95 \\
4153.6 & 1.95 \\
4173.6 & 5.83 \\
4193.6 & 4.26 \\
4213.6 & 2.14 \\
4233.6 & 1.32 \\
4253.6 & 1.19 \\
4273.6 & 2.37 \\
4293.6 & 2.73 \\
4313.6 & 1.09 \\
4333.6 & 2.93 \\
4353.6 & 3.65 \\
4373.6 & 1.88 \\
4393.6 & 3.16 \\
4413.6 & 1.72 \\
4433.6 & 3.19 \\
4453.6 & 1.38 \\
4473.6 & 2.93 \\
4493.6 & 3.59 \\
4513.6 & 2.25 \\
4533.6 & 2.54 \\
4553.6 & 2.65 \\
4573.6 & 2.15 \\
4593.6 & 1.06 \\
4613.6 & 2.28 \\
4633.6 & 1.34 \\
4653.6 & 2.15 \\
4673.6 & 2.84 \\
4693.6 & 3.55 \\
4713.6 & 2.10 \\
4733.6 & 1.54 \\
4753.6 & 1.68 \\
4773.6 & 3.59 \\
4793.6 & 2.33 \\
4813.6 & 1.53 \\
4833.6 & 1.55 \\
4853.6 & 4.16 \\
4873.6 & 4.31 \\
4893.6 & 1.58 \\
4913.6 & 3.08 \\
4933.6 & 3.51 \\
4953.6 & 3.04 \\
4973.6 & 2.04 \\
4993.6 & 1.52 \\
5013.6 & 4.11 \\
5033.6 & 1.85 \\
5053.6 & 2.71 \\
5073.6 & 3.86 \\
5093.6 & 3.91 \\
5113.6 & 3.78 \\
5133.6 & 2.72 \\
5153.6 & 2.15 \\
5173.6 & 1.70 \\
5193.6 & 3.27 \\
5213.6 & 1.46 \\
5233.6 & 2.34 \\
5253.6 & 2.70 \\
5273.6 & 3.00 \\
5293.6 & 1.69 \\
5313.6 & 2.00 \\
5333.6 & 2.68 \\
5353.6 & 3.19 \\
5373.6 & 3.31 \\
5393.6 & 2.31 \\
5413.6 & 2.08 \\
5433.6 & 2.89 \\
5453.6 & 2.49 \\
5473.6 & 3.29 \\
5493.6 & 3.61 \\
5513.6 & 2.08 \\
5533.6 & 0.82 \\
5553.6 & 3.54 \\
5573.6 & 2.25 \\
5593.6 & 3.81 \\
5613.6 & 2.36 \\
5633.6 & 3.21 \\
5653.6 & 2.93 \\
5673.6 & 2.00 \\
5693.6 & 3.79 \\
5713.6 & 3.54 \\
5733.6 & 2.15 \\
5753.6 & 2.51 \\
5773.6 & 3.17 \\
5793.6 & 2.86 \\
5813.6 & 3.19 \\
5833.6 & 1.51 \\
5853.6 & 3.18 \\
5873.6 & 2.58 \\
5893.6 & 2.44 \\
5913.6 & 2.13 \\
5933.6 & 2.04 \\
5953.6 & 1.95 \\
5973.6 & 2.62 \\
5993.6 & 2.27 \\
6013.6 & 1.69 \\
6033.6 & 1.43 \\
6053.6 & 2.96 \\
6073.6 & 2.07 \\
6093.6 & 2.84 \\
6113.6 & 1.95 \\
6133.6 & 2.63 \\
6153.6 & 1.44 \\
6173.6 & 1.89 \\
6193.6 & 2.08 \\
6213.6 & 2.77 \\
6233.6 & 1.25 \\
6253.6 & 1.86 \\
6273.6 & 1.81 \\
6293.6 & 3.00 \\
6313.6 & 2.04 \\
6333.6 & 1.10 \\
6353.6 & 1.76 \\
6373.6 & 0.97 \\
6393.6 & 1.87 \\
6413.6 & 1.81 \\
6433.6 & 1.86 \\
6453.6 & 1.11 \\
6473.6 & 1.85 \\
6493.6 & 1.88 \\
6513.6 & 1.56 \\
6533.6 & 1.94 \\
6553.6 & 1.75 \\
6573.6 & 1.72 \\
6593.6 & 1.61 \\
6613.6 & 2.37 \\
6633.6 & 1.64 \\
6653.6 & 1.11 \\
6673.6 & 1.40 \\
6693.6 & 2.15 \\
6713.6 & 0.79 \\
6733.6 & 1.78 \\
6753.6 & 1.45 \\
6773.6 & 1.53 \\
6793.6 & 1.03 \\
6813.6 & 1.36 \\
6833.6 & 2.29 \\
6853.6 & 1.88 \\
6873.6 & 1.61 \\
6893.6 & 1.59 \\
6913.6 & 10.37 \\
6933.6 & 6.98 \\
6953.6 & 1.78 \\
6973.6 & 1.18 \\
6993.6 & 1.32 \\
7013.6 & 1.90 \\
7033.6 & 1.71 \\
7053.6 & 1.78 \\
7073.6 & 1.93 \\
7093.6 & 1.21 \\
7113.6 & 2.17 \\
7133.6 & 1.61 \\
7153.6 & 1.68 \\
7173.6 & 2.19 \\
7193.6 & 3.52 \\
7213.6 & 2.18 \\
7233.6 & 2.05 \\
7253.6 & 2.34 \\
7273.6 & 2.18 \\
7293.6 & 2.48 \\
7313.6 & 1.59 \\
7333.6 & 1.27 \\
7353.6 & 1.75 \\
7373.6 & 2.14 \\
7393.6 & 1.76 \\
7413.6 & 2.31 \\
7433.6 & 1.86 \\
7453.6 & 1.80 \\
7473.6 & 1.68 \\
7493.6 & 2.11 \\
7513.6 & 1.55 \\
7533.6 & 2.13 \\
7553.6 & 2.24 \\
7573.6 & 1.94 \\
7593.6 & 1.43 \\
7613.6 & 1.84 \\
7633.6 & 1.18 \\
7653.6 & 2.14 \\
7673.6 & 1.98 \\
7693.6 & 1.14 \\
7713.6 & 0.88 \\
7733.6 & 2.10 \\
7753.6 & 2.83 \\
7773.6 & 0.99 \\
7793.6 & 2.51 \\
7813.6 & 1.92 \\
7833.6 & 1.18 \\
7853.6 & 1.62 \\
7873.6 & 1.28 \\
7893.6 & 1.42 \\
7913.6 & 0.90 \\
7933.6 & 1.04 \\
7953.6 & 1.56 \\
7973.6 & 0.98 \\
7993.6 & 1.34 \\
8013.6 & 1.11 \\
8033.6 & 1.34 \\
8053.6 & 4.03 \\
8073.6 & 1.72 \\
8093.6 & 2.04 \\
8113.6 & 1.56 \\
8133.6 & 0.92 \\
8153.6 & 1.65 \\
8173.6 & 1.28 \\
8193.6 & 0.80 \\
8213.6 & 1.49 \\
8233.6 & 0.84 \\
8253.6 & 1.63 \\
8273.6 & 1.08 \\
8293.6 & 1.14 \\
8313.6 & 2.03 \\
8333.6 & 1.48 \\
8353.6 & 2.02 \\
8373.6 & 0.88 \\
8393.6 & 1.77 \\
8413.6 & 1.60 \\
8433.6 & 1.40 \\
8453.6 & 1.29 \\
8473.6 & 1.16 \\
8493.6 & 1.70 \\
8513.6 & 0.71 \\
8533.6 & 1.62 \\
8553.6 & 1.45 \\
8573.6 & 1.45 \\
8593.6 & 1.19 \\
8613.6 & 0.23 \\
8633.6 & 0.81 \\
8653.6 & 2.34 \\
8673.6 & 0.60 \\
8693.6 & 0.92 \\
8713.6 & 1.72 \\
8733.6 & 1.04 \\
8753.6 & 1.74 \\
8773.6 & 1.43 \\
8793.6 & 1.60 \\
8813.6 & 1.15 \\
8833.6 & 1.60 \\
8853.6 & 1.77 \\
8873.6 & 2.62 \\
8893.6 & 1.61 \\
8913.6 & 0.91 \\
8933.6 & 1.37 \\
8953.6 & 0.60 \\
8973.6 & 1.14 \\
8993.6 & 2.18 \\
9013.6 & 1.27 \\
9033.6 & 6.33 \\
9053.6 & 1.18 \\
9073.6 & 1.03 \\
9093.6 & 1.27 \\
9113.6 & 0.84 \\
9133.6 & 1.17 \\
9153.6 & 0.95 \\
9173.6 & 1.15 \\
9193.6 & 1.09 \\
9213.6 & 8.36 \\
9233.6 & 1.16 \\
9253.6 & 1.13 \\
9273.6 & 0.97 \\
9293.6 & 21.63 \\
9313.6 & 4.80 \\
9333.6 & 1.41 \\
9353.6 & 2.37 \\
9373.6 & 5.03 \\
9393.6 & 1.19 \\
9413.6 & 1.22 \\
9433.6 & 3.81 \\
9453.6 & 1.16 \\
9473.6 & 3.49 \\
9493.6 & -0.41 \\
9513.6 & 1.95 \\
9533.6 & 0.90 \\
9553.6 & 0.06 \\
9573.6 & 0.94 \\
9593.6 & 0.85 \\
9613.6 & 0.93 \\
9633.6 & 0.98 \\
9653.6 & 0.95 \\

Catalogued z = 0.86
